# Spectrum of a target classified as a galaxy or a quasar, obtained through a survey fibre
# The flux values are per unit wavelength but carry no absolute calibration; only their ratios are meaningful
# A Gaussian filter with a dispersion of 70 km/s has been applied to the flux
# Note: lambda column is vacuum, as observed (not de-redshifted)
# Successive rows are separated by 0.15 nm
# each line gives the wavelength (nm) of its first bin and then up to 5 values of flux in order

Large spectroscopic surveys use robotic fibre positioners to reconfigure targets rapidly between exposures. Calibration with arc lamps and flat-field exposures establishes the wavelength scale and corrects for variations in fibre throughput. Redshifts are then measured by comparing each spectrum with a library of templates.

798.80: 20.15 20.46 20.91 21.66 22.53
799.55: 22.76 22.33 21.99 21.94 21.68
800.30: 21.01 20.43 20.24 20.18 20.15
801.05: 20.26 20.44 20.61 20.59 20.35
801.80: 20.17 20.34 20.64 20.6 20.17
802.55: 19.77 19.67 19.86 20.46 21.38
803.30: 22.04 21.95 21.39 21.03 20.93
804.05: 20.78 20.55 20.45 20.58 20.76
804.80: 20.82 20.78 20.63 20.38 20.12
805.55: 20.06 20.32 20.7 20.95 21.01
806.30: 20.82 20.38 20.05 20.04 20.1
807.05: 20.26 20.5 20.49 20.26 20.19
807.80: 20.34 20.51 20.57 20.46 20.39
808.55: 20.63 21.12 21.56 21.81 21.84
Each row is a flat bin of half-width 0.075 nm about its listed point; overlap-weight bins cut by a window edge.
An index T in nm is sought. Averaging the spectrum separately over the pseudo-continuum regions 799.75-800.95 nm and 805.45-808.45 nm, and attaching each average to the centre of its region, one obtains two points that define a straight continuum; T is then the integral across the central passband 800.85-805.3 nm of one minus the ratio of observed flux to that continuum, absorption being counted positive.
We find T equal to 0.03 nm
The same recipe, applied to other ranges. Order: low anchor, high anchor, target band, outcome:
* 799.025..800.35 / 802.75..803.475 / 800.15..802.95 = 0.14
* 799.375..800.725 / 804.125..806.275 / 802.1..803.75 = 0.02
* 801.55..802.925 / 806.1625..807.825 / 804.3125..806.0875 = -0.02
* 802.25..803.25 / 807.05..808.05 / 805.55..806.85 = -0.01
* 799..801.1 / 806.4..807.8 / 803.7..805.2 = -0.01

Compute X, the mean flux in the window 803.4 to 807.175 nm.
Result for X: 20.6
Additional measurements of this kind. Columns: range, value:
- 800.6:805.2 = 20.6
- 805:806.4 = 20.6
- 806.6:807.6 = 20.3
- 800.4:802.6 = 20.3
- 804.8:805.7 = 20.4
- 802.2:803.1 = 20.1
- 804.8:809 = 20.5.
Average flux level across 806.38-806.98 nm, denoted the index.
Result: 20.1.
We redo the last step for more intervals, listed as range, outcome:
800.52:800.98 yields 20.2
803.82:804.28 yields 20.8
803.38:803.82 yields 21.5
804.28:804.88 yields 20.7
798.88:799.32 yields 21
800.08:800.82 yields 20.7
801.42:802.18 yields 20.4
